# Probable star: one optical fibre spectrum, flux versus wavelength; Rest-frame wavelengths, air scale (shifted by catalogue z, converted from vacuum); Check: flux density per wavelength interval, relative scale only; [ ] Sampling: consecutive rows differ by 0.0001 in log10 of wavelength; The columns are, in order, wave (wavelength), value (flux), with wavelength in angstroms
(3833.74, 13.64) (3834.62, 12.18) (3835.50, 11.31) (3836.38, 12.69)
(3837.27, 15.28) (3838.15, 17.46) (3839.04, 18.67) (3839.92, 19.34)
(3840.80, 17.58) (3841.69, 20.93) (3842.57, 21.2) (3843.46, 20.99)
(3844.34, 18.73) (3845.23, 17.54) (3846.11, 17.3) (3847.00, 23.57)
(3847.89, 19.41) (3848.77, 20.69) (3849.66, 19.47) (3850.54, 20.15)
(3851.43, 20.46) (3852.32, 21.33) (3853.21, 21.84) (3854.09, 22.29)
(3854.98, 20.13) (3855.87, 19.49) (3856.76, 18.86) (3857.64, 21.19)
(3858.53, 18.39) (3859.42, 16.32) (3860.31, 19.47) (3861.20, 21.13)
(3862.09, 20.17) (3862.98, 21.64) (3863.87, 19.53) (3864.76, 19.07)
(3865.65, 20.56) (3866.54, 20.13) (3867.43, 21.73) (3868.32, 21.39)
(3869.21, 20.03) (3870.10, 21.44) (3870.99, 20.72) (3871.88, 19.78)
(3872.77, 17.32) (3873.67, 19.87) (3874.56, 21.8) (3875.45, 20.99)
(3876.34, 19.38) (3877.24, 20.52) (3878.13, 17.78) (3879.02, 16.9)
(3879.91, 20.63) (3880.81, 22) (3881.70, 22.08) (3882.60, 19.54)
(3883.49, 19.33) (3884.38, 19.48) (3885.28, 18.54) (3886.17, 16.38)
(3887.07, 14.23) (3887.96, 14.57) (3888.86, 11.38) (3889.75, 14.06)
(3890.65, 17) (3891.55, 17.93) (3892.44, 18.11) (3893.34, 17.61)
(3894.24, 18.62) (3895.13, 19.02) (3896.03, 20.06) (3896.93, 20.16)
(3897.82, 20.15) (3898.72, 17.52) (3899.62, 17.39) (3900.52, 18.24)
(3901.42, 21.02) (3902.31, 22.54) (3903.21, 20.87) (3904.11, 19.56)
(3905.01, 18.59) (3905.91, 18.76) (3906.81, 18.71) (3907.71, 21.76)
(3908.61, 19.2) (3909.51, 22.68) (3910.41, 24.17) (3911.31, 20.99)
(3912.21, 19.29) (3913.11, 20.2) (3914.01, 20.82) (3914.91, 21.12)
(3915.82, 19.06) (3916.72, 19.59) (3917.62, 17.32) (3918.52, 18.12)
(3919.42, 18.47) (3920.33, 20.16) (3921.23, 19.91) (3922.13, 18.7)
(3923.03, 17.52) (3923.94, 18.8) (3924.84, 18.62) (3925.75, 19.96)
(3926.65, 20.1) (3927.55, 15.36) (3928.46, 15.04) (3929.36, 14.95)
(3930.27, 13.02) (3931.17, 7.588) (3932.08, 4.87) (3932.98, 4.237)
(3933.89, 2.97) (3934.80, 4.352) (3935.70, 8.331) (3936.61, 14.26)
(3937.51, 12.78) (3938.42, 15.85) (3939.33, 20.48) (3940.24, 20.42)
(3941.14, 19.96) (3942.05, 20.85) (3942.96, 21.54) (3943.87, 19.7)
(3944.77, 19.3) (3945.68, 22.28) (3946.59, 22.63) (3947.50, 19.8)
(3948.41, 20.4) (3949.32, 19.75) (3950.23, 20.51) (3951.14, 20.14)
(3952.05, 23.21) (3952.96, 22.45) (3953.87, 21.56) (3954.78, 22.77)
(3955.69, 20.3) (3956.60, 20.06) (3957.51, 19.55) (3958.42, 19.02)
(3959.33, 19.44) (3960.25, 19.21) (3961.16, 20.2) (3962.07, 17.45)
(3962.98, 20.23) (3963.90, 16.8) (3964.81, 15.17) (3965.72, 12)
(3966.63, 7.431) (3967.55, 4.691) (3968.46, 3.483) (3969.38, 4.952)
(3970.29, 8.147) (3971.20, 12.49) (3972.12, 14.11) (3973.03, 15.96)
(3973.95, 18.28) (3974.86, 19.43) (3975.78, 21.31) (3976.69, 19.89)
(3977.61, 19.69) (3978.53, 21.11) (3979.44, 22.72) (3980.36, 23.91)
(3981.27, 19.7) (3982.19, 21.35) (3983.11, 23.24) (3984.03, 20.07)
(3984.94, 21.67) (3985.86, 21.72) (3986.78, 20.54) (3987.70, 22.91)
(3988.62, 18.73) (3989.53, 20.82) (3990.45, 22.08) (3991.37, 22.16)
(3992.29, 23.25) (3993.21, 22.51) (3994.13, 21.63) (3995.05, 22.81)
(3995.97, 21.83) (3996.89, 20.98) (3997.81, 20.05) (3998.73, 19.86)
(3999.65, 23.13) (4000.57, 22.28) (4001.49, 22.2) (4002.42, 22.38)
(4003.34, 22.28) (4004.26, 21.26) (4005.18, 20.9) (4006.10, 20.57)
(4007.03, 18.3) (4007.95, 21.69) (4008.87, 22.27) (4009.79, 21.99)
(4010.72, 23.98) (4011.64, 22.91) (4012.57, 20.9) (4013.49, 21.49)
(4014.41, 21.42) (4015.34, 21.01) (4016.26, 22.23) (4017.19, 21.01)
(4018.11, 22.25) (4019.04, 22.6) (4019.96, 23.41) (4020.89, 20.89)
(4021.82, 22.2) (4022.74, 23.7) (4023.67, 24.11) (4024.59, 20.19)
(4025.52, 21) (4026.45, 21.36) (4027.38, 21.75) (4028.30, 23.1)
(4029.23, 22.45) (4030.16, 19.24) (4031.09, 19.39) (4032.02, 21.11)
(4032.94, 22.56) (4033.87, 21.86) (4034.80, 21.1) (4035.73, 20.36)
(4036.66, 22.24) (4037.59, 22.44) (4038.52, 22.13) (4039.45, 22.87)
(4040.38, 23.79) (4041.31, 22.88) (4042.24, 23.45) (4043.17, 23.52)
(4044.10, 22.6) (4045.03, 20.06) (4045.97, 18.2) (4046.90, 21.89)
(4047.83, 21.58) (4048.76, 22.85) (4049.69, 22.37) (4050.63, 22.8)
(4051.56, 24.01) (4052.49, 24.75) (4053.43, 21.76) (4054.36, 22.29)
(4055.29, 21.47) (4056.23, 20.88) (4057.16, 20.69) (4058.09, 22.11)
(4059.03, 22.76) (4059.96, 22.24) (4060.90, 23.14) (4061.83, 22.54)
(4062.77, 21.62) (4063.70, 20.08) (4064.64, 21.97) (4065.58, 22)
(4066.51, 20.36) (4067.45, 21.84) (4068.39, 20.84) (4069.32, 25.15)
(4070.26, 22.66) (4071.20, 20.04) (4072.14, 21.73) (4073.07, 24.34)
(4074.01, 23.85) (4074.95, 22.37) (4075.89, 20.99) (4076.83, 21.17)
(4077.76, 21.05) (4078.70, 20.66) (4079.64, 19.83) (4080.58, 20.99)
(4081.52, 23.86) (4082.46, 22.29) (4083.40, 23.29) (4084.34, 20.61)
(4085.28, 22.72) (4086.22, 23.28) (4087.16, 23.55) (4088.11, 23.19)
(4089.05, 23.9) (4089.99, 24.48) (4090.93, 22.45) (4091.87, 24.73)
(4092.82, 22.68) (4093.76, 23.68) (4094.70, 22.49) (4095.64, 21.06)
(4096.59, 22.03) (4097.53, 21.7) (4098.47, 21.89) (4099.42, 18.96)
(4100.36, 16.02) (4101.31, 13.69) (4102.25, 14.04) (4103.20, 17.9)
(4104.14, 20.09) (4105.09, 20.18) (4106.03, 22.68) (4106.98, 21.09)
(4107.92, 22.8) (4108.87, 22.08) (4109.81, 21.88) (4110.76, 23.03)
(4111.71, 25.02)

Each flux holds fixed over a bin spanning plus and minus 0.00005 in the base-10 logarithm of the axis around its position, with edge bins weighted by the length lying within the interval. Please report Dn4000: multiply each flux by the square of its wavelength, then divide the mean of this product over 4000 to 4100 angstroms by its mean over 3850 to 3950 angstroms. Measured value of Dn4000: 1.3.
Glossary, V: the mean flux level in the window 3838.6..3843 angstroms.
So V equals 19.6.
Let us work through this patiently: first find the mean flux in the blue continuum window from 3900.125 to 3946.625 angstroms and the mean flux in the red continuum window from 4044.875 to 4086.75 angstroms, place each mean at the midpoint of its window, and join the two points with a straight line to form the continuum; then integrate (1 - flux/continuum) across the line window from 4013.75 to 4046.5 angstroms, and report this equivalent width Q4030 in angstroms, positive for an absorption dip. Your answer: -1.5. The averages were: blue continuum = 17.6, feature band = 21.8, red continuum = 22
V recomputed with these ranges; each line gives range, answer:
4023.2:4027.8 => 21.7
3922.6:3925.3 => 18.3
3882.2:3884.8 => 19.5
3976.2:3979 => 20.3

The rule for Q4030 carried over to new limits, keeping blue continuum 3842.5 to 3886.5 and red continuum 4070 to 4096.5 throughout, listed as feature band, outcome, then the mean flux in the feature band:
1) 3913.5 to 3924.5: 0.8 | 19.1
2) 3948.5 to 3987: 5.7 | 18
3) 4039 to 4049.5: -0.1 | 22.2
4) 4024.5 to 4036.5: 0.3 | 21.2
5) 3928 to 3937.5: 5.3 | 9.14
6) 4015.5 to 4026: -0.2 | 22.1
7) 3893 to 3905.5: 0.6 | 19.4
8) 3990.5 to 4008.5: -0.1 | 21.6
